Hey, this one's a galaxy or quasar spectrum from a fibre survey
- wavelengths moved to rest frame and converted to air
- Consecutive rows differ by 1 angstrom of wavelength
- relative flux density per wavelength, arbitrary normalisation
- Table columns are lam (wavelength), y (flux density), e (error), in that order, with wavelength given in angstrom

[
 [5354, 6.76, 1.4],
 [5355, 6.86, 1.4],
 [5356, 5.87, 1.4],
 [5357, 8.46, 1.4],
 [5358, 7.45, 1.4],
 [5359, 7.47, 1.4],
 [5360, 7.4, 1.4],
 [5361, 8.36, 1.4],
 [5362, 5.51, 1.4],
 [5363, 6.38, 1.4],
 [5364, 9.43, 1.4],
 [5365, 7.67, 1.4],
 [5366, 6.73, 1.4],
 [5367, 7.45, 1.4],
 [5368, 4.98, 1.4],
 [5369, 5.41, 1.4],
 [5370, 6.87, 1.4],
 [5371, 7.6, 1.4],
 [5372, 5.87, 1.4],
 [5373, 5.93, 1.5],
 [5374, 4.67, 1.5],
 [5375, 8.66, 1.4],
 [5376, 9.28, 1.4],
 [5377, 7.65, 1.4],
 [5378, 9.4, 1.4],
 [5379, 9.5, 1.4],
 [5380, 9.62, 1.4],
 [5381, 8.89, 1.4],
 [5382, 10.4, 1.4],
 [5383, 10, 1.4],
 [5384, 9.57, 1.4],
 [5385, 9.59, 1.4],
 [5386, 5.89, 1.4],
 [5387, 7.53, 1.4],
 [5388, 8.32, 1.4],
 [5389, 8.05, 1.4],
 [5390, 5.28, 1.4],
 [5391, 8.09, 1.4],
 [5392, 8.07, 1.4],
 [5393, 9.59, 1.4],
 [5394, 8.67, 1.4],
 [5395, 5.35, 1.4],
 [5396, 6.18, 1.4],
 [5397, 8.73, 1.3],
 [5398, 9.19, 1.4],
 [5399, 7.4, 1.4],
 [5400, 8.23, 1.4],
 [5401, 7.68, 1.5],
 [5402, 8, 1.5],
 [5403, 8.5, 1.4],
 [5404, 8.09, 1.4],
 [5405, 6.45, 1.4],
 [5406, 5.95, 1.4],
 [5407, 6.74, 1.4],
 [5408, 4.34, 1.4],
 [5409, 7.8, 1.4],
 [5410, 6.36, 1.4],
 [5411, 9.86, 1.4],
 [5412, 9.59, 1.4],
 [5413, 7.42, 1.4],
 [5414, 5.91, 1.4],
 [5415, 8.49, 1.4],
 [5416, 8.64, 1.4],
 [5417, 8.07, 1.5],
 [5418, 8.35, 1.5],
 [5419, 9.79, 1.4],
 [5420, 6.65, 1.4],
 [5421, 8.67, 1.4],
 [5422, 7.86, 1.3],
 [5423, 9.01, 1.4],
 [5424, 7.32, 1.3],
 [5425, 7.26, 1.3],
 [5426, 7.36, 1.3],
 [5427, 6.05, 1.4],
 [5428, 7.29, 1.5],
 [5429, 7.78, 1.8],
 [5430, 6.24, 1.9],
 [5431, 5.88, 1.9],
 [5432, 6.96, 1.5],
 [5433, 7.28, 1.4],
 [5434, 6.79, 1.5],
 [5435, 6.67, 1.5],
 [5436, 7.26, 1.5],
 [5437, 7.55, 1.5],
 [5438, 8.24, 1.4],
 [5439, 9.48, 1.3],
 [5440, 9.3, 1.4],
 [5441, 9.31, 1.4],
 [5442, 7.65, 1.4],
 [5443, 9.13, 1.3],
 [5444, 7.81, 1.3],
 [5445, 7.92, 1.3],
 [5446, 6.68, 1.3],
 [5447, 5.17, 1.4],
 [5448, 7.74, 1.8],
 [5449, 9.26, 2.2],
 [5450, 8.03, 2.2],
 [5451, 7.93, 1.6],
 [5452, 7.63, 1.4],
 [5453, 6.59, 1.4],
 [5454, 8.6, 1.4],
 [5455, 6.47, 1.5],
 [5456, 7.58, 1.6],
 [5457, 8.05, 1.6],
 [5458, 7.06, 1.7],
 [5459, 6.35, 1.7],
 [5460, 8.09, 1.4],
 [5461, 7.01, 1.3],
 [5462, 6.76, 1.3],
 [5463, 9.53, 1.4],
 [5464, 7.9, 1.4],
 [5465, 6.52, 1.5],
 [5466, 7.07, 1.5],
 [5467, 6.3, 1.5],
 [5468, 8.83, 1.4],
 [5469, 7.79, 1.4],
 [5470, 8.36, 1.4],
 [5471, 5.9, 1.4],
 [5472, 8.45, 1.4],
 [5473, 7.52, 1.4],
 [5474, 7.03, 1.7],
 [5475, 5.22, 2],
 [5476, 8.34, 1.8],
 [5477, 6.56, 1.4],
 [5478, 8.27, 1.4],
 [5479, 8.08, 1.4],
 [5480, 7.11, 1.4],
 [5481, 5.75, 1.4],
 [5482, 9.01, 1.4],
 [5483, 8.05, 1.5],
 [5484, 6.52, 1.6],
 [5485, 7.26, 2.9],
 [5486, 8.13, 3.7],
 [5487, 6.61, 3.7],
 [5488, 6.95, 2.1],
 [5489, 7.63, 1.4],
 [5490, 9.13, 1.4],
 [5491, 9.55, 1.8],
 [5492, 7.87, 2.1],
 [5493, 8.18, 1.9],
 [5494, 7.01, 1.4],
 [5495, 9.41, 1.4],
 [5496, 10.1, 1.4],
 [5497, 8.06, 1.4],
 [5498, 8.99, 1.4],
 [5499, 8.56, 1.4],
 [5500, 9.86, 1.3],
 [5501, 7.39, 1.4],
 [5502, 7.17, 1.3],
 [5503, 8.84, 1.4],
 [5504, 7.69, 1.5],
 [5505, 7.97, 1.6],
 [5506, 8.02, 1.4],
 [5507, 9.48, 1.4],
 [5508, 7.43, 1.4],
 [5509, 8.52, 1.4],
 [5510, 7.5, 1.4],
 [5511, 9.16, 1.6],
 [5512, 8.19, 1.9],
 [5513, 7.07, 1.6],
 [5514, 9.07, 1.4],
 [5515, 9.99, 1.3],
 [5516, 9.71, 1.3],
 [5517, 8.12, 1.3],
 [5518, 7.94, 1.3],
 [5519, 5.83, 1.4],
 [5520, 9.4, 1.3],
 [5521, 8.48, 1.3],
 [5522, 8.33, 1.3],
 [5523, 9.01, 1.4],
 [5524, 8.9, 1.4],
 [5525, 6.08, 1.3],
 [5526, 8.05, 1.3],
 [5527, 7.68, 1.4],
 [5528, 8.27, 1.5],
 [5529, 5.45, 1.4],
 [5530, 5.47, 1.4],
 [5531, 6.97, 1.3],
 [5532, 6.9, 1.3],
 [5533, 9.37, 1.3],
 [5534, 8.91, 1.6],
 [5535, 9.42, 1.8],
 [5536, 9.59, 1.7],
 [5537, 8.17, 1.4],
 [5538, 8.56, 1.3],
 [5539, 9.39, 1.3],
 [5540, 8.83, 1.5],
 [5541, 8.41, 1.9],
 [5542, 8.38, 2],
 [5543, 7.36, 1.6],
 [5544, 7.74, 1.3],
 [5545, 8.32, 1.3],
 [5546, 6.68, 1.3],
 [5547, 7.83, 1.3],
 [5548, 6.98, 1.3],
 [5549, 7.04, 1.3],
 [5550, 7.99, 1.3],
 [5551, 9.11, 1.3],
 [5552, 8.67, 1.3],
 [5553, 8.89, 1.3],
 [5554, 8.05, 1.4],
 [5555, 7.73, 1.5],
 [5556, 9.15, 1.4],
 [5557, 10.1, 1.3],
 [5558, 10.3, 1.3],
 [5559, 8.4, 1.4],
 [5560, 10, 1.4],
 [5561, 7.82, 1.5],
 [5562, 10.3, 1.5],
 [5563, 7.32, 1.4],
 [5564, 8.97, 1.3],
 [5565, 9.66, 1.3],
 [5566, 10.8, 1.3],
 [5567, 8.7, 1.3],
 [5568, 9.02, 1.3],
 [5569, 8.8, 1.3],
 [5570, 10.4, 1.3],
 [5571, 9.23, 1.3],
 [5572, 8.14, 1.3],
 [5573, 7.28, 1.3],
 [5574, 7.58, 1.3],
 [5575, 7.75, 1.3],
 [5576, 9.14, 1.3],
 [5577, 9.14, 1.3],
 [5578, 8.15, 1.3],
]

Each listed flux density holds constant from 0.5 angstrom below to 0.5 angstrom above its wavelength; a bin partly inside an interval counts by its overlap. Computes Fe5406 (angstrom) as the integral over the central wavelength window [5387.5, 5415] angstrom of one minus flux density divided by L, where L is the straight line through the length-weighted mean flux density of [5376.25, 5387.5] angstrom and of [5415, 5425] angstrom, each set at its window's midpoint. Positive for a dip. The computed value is 3.2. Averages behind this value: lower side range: 8.92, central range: 7.57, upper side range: 8.22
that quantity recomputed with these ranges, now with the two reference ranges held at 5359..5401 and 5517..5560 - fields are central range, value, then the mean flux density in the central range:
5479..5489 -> 0.87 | 7.32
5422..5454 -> 1.25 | 7.59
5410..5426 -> -0.55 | 8.11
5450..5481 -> 2.16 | 7.41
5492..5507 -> -0.62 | 8.39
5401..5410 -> 0.94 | 6.99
